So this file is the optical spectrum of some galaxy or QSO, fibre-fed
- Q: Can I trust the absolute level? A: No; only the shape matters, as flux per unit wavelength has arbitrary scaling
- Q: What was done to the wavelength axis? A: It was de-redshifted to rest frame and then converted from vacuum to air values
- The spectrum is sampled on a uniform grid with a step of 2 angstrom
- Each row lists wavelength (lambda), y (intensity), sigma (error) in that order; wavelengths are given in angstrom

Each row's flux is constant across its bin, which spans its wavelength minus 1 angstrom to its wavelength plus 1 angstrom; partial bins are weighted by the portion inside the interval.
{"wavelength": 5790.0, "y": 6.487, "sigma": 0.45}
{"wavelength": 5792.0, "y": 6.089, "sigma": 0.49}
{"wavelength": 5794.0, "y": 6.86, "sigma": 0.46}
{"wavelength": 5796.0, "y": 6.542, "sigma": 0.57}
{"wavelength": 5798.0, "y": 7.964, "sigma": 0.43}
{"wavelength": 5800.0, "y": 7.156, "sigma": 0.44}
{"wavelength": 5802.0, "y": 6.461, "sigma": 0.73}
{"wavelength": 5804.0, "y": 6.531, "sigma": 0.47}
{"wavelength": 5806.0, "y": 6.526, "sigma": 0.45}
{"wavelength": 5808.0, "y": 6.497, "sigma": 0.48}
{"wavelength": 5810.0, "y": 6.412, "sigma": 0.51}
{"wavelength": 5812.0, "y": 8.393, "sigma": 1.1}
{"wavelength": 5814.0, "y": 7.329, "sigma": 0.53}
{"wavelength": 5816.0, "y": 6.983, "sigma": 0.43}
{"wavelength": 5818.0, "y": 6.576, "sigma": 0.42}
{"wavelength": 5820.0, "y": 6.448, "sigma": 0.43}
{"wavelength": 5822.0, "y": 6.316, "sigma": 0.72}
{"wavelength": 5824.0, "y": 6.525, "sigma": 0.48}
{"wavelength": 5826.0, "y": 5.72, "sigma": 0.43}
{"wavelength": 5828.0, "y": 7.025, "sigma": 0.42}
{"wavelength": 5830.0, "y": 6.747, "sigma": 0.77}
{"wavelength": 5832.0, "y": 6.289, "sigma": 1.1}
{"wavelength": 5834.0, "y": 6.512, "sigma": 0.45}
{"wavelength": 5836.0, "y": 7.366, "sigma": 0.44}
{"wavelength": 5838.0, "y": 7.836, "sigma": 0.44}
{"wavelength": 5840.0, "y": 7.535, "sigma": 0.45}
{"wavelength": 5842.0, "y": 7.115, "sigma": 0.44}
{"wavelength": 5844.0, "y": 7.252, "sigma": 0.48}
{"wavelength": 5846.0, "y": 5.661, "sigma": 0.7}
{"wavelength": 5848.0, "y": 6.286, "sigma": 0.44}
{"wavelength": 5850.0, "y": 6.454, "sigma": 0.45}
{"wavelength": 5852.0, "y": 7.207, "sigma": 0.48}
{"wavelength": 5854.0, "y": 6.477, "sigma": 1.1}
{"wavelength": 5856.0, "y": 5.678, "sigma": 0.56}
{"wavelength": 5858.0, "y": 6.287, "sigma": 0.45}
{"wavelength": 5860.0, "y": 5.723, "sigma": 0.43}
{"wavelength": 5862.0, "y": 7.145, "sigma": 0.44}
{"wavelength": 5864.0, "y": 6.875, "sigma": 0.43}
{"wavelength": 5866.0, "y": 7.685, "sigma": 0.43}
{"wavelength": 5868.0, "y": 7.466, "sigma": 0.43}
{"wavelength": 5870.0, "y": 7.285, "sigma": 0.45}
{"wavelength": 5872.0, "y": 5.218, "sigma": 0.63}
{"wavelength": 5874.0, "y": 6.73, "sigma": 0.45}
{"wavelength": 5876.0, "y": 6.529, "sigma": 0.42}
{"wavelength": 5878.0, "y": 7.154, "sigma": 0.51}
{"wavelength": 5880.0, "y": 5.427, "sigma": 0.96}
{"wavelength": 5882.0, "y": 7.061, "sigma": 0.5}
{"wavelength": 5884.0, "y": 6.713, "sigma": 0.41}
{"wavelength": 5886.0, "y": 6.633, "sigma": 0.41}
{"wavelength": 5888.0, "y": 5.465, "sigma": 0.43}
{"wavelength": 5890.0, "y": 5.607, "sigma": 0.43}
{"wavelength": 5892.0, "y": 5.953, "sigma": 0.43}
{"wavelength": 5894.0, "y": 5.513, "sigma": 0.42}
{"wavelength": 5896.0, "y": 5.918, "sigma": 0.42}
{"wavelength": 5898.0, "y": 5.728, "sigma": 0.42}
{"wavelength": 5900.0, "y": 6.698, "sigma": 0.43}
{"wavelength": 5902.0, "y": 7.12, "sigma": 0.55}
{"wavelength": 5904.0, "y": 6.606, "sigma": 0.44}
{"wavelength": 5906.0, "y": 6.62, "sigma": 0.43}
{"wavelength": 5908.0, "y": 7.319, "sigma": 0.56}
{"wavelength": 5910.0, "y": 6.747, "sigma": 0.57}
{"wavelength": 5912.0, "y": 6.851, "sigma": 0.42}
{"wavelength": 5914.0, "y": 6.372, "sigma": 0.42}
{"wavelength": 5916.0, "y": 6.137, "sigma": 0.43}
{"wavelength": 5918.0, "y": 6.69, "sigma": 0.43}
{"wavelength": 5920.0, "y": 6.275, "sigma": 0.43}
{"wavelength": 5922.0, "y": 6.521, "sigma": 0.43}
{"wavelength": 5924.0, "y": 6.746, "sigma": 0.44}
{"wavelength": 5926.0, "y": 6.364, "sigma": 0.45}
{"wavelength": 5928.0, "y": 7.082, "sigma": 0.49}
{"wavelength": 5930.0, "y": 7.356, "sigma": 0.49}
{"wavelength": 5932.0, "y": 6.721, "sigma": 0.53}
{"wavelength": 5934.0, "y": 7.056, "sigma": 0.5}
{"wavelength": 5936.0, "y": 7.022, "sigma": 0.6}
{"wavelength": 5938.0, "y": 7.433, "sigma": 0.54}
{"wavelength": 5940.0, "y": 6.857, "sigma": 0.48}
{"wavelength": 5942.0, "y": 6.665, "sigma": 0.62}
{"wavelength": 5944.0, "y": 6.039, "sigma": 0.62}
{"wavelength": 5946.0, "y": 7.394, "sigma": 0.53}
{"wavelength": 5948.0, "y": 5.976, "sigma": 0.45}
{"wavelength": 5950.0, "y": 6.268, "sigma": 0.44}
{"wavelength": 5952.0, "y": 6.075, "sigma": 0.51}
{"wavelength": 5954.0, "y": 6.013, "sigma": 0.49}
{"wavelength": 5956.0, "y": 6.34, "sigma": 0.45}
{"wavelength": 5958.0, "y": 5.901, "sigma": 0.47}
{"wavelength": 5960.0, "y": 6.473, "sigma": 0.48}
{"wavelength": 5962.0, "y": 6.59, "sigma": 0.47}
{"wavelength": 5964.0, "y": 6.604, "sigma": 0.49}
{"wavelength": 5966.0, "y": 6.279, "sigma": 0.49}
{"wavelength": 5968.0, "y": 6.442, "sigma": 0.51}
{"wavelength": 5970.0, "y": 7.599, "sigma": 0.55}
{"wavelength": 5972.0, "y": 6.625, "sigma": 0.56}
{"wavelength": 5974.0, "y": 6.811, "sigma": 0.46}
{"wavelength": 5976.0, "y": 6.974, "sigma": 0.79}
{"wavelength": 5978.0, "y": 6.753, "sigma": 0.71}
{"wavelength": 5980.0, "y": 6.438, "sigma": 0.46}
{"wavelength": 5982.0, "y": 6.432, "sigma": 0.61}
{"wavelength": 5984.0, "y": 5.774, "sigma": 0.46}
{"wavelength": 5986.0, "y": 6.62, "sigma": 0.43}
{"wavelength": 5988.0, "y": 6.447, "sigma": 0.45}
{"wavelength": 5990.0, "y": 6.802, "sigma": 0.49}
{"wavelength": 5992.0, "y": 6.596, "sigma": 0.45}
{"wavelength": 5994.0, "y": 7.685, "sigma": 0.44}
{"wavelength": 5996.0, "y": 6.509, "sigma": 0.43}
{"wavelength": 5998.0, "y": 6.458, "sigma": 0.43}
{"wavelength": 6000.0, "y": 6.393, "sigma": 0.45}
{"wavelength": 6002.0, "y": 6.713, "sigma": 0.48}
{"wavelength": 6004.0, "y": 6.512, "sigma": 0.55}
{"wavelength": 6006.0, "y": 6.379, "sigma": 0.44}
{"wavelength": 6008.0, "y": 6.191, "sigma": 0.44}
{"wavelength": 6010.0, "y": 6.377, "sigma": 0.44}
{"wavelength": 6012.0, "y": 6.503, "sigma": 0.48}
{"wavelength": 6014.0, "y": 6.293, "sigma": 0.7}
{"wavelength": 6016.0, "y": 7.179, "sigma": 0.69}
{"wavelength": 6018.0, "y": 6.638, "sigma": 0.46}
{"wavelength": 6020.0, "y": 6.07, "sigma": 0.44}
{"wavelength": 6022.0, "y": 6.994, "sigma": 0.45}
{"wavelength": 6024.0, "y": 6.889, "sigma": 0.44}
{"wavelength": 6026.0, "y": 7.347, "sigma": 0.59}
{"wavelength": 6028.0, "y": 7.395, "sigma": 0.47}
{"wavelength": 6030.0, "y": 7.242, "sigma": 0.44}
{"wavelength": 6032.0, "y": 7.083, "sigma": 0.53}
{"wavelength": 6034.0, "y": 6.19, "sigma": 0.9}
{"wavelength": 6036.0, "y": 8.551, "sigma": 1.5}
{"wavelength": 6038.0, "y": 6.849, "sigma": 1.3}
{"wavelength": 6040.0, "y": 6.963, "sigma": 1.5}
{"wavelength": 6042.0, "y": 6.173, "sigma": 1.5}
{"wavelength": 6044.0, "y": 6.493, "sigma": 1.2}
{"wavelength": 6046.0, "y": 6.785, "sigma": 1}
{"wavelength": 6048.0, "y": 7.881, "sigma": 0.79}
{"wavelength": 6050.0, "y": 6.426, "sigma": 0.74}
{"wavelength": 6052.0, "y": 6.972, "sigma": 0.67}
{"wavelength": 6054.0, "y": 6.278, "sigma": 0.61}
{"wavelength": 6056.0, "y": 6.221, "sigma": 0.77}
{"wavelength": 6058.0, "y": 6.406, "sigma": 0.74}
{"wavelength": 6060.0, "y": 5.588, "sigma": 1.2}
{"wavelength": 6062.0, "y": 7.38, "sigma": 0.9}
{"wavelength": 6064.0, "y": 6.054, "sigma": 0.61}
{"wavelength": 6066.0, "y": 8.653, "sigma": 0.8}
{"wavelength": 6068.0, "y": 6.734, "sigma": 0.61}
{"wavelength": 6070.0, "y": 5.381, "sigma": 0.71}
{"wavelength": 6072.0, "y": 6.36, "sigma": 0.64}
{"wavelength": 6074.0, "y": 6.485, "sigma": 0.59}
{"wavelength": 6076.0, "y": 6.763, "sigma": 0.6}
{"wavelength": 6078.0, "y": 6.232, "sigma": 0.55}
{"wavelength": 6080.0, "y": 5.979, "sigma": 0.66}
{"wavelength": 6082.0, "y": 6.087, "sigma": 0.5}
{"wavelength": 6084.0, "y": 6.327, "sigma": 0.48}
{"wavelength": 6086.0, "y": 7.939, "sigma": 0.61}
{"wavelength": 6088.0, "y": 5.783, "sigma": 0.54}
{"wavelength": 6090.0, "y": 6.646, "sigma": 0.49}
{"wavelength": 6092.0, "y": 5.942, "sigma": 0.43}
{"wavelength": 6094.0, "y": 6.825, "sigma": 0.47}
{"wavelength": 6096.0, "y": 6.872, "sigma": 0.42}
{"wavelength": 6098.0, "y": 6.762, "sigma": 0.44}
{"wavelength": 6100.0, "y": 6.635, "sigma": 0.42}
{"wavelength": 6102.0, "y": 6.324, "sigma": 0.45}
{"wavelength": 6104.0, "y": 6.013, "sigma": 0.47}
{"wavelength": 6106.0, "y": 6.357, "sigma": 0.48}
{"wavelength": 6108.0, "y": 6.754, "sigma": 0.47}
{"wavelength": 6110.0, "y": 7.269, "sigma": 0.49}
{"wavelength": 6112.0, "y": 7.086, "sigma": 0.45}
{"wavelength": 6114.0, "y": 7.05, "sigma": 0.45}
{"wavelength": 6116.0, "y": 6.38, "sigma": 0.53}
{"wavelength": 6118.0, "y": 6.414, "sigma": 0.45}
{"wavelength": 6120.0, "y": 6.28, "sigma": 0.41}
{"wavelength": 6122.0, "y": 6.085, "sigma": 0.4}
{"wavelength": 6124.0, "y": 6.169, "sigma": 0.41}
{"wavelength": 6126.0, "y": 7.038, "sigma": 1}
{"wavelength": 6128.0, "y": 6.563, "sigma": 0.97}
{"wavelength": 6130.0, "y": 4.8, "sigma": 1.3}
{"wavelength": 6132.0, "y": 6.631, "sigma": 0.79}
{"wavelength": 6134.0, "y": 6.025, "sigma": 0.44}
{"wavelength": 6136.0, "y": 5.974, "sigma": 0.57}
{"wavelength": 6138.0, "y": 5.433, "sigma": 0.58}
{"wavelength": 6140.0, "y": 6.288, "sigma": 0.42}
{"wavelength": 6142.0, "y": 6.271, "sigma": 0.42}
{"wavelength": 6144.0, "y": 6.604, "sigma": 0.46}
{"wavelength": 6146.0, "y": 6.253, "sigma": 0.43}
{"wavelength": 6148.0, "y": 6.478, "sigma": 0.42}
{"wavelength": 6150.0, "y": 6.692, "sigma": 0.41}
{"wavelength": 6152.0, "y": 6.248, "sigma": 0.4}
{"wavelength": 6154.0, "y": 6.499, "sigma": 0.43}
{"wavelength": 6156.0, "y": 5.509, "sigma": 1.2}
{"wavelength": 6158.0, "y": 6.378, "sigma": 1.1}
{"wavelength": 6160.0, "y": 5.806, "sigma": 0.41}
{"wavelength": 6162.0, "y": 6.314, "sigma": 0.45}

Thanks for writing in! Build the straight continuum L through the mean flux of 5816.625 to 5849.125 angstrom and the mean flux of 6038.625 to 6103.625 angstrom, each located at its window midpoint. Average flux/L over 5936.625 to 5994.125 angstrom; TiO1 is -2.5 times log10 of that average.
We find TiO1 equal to 0.010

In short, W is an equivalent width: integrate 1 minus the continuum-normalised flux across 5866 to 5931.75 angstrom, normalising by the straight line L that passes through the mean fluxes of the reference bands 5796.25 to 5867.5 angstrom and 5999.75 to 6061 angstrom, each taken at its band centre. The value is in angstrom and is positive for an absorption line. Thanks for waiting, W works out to 2.3 angstrom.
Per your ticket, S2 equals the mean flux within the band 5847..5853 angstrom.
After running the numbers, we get 6.65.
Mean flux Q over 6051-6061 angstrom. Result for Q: 6.29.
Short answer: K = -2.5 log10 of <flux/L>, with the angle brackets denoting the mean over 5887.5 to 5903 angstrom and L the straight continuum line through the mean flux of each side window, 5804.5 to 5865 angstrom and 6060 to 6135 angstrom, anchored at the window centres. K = 0.11 mag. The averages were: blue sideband 6.71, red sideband 6.5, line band 6.02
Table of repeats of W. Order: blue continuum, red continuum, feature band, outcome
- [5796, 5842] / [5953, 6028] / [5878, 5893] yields 1.3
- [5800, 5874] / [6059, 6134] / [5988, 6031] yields -0.9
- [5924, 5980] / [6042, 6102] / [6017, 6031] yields -0.7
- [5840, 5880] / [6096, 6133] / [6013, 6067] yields -2.6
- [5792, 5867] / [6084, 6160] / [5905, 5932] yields -0.2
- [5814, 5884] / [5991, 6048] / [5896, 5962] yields 1.3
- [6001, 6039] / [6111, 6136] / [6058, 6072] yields 0.0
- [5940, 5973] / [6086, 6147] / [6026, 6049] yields -2.2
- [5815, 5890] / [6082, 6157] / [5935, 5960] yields 0.2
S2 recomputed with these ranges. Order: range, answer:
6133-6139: 5.81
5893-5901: 5.96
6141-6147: 6.38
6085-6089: 6.86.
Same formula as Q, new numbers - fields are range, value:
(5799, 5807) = 6.67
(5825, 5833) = 6.45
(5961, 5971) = 6.7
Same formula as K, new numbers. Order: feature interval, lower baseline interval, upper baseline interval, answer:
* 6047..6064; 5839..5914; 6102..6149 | -0.03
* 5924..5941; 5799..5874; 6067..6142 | -0.06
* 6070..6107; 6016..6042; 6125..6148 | 0.02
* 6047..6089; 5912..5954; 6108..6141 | -0.02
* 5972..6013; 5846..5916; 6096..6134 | -0.02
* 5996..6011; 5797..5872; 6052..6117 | 0.03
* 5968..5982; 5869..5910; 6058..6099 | -0.06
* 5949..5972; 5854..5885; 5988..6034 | 0.04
